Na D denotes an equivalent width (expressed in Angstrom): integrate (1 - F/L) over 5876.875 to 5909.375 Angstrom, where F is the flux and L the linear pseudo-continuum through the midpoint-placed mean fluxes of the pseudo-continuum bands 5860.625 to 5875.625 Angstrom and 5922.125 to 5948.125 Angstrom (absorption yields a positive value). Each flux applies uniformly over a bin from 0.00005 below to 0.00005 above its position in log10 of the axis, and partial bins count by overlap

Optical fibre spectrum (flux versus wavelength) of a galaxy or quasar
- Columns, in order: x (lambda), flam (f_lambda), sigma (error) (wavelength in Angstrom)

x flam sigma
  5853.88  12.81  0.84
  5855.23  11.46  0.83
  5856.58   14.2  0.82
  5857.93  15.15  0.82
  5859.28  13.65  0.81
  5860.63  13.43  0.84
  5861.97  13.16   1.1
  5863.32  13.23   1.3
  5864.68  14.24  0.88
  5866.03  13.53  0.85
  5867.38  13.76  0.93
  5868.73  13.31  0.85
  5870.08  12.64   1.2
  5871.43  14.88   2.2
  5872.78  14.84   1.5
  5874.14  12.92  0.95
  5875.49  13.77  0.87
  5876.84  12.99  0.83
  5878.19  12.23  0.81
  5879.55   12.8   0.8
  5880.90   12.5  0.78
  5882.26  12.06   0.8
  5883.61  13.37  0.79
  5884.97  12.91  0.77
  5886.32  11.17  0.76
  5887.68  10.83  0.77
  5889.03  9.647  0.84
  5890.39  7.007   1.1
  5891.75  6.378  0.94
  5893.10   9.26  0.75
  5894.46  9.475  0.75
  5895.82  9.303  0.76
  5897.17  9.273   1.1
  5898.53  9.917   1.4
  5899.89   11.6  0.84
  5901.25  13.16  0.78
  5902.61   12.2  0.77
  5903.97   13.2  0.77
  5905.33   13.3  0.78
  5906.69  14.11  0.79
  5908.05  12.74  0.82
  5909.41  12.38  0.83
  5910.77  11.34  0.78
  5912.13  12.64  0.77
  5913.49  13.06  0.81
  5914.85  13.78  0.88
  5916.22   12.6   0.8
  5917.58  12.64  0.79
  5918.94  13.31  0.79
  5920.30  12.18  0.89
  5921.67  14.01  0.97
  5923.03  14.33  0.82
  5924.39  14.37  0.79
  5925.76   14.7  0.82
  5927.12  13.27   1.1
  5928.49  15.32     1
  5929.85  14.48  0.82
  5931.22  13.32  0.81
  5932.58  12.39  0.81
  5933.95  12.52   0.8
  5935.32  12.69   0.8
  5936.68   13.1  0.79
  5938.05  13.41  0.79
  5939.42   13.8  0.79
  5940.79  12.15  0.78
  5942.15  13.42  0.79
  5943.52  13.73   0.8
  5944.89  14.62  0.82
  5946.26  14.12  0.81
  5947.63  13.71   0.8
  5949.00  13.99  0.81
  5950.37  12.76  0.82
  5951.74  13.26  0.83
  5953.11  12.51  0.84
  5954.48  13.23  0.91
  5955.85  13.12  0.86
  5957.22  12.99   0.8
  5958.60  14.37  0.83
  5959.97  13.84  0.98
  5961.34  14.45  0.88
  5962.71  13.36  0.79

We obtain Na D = 5.6 Angstrom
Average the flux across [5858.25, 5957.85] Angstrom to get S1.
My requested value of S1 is 12.7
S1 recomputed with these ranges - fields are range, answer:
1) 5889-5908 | 10.7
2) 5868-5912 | 11.8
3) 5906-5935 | 13.3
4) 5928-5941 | 13.3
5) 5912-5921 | 12.9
